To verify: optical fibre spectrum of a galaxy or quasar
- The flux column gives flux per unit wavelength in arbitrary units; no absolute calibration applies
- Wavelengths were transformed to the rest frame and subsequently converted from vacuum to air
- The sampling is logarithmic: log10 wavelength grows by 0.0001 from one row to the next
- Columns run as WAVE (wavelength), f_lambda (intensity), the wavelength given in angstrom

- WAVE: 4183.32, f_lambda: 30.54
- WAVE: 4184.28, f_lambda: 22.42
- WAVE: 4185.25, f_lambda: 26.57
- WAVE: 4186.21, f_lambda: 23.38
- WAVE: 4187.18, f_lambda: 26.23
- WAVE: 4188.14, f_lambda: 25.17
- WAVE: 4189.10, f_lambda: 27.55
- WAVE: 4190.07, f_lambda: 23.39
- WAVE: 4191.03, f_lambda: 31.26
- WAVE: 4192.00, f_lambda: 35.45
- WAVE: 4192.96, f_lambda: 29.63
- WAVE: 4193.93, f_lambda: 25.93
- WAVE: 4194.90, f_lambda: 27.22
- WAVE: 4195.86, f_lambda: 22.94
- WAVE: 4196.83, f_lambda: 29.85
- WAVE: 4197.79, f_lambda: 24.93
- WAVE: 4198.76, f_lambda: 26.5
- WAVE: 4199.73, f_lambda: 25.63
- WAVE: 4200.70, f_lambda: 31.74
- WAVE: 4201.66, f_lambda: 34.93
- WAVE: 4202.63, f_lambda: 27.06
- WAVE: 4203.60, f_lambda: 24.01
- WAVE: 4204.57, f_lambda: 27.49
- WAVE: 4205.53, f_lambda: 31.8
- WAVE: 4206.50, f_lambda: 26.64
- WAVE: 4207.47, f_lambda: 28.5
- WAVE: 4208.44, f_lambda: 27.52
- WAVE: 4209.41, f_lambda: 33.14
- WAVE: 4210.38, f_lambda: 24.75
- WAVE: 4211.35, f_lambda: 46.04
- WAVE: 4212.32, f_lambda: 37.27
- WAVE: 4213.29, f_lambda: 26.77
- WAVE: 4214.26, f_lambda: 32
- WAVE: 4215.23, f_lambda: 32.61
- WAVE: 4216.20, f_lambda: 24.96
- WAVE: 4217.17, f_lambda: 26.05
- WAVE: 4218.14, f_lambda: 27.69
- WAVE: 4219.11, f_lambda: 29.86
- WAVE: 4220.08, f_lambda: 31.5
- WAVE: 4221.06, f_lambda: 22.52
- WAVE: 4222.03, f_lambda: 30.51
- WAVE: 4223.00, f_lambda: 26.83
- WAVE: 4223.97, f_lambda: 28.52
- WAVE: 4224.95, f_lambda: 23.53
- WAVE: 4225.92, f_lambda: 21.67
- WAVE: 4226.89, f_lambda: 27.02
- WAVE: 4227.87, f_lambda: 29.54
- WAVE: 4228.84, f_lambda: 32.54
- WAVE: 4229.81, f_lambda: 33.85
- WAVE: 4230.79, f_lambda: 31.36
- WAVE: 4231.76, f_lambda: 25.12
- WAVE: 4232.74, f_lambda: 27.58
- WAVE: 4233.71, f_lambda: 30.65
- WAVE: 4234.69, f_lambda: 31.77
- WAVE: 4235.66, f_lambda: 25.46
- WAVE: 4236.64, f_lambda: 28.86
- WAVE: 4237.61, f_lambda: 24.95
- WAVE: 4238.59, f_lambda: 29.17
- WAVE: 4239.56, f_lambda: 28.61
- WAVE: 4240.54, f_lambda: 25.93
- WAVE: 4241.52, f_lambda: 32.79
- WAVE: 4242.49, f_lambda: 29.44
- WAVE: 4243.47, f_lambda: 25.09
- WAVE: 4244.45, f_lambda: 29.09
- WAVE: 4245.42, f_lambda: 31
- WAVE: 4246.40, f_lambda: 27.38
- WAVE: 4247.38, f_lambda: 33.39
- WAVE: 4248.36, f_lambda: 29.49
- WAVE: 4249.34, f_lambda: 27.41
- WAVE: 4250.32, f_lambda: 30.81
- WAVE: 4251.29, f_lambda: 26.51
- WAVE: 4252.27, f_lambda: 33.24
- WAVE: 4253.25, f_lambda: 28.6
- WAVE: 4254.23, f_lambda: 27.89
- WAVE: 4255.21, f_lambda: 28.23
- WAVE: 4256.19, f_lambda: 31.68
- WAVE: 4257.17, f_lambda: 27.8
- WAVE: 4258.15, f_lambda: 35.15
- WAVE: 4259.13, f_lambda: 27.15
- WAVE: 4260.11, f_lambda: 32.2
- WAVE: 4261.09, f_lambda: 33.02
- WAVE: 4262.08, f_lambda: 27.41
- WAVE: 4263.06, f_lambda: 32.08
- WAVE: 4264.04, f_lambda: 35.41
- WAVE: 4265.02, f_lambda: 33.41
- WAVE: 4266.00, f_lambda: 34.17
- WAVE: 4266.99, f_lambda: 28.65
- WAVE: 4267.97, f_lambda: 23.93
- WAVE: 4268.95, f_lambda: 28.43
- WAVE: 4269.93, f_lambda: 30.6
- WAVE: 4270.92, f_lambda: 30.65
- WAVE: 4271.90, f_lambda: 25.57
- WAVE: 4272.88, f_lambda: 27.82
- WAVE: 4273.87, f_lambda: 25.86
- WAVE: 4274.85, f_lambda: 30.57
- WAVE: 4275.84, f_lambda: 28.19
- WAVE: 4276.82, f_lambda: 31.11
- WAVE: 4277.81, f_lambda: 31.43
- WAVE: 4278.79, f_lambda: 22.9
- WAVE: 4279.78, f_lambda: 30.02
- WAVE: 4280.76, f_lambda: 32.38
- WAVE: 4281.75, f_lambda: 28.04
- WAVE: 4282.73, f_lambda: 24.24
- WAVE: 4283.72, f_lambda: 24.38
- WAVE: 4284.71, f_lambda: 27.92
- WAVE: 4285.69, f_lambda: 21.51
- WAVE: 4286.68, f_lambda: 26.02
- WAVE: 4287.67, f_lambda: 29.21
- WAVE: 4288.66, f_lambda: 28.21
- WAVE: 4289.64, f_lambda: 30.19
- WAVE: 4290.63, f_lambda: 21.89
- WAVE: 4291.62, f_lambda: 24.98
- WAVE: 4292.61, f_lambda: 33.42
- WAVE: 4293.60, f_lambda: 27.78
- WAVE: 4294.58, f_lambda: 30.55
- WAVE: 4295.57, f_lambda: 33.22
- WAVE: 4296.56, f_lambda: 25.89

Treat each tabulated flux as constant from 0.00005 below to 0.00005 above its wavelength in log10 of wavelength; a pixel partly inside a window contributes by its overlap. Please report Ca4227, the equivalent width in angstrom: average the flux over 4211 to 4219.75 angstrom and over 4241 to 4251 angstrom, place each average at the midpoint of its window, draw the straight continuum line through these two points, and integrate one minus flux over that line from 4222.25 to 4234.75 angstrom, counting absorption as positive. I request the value 0.9 angstrom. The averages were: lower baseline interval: 31.3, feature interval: 28.4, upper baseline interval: 29.5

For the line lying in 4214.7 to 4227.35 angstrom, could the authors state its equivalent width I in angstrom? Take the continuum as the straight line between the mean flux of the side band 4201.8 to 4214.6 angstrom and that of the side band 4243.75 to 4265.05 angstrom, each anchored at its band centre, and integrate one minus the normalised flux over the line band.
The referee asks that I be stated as 1.3 angstrom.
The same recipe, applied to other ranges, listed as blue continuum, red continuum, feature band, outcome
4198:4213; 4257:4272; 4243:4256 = 0.54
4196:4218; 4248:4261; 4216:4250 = 1.47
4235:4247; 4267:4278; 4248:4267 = -1.47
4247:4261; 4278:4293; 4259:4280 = -0.75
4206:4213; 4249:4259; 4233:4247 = 0.81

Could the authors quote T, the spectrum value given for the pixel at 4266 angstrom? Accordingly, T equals 34.17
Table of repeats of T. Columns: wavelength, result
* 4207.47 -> 28.5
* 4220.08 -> 31.5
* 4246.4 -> 27.38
